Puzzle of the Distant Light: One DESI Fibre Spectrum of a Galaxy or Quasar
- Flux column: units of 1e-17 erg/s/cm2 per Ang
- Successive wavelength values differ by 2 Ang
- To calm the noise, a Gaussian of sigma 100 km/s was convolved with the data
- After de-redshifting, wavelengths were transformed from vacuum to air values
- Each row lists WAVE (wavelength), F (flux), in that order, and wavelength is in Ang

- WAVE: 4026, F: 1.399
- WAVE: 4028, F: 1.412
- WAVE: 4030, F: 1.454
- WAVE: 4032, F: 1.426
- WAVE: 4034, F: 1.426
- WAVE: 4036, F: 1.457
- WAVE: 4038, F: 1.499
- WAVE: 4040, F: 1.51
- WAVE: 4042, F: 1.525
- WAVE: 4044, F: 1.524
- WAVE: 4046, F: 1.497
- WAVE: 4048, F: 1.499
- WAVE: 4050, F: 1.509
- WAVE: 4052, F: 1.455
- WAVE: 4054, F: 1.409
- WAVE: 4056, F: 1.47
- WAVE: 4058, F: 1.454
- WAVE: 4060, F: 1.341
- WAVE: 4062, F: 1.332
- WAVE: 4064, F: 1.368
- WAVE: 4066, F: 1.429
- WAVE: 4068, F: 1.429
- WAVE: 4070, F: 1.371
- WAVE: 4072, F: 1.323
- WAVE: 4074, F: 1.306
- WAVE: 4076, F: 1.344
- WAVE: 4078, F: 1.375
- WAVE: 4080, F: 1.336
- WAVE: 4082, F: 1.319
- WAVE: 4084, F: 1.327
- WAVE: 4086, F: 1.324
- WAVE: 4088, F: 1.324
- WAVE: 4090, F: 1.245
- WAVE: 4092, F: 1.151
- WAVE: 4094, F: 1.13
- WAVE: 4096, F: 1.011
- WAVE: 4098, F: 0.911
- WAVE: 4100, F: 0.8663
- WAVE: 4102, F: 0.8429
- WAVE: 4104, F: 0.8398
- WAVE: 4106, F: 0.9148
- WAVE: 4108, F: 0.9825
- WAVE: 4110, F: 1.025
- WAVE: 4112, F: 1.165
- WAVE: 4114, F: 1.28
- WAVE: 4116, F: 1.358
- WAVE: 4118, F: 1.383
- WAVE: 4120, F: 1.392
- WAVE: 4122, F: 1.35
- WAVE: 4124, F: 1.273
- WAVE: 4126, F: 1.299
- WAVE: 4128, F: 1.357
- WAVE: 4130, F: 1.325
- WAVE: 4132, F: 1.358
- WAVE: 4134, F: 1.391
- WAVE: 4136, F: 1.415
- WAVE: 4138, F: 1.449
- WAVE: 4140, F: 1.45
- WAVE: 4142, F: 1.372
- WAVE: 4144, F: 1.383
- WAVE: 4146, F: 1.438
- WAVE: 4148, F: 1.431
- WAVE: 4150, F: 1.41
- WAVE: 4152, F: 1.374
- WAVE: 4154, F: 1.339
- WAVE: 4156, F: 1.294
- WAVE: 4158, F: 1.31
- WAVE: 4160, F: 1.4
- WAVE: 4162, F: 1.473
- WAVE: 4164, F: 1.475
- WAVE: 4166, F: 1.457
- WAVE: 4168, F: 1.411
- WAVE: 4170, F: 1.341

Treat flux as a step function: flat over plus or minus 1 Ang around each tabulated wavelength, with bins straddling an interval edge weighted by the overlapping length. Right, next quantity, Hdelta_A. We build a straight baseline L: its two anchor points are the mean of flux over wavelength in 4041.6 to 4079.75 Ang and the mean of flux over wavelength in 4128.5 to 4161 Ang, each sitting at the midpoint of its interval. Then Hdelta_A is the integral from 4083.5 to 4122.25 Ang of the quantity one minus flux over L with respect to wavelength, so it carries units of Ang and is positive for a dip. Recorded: 7.3 Ang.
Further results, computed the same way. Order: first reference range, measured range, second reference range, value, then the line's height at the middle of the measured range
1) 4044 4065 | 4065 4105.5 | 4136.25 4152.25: 6.3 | 1.43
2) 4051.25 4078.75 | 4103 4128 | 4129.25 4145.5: 3.5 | 1.39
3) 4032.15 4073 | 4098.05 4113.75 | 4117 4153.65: 4.9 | 1.4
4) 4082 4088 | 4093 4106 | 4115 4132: 3.9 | 1.33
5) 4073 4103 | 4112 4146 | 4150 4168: -1.4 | 1.31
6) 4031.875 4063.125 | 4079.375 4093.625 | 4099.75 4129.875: 0.1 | 1.29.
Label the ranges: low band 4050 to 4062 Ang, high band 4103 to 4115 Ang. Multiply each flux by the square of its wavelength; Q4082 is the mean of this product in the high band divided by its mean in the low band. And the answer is 0.7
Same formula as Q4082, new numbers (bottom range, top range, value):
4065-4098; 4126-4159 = 1.11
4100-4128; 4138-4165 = 1.23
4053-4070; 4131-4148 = 1.04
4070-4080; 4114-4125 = 1.03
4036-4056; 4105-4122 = 0.83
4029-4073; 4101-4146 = 0.91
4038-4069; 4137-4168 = 1.02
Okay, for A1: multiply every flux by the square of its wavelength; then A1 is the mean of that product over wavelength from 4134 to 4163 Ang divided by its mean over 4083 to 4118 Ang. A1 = 1.29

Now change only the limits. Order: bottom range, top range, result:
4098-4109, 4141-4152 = 1.61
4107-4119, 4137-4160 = 1.18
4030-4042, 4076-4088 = 0.93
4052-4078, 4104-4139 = 0.94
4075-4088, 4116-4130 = 1.02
